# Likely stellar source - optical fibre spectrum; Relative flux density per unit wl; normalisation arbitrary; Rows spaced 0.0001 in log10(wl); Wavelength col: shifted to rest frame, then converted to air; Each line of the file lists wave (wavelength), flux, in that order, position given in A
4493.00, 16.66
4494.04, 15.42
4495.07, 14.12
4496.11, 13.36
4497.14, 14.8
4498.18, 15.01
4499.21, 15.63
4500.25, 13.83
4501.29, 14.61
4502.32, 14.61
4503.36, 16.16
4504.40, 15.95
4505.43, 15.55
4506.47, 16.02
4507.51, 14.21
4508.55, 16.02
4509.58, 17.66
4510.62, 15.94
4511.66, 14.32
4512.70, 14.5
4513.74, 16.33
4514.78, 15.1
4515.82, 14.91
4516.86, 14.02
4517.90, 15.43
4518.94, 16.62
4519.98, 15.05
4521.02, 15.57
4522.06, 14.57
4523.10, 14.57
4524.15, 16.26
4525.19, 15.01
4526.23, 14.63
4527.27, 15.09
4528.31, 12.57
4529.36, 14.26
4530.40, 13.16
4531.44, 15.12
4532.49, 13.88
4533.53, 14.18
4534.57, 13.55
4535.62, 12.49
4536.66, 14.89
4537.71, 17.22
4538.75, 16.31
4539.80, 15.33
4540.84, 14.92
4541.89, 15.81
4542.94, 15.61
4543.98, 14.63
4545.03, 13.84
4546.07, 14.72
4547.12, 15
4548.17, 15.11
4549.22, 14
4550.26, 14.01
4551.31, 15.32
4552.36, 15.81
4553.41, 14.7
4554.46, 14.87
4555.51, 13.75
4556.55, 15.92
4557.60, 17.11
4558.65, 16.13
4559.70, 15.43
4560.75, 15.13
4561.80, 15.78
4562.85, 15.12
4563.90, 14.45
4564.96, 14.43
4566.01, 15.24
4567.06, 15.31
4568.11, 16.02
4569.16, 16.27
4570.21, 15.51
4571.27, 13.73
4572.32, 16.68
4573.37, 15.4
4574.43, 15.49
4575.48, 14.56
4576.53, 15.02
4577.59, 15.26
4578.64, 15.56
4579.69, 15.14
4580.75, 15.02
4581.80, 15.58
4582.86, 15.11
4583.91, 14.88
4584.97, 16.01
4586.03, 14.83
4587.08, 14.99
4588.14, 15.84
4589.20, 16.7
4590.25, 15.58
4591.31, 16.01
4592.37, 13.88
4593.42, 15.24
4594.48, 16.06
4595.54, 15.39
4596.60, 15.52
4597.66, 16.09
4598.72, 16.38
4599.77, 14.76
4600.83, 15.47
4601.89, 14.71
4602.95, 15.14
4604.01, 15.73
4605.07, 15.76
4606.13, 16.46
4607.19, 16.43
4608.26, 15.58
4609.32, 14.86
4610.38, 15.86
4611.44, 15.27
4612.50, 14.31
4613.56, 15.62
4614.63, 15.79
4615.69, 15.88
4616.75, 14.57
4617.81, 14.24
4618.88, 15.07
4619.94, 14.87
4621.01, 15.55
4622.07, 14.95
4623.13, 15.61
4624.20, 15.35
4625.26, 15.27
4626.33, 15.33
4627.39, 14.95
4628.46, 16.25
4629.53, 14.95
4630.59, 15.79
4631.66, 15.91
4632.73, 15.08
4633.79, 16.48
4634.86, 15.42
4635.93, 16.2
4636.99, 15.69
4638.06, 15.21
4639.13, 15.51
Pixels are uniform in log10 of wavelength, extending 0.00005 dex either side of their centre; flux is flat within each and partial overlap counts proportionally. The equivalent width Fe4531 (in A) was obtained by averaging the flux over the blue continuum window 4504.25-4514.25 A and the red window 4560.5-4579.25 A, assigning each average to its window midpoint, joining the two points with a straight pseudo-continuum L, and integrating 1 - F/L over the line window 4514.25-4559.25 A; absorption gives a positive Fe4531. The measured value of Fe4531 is 1.7 A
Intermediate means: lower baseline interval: 15.6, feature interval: 14.9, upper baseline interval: 15.3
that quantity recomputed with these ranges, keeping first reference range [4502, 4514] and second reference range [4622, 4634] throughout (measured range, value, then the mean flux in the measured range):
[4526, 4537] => 1.15 A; 14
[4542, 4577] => 0.88 A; 15.2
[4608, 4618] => 0.18 A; 15.2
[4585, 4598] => 0.00 A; 15.5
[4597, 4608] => -0.12 A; 15.7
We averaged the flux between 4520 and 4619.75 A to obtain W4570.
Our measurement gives 15.2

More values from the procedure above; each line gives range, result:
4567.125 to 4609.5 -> 15.5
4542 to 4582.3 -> 15.2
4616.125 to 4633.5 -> 15.3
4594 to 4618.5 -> 15.5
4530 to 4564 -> 15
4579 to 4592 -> 15.5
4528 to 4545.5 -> 14.6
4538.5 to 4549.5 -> 15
